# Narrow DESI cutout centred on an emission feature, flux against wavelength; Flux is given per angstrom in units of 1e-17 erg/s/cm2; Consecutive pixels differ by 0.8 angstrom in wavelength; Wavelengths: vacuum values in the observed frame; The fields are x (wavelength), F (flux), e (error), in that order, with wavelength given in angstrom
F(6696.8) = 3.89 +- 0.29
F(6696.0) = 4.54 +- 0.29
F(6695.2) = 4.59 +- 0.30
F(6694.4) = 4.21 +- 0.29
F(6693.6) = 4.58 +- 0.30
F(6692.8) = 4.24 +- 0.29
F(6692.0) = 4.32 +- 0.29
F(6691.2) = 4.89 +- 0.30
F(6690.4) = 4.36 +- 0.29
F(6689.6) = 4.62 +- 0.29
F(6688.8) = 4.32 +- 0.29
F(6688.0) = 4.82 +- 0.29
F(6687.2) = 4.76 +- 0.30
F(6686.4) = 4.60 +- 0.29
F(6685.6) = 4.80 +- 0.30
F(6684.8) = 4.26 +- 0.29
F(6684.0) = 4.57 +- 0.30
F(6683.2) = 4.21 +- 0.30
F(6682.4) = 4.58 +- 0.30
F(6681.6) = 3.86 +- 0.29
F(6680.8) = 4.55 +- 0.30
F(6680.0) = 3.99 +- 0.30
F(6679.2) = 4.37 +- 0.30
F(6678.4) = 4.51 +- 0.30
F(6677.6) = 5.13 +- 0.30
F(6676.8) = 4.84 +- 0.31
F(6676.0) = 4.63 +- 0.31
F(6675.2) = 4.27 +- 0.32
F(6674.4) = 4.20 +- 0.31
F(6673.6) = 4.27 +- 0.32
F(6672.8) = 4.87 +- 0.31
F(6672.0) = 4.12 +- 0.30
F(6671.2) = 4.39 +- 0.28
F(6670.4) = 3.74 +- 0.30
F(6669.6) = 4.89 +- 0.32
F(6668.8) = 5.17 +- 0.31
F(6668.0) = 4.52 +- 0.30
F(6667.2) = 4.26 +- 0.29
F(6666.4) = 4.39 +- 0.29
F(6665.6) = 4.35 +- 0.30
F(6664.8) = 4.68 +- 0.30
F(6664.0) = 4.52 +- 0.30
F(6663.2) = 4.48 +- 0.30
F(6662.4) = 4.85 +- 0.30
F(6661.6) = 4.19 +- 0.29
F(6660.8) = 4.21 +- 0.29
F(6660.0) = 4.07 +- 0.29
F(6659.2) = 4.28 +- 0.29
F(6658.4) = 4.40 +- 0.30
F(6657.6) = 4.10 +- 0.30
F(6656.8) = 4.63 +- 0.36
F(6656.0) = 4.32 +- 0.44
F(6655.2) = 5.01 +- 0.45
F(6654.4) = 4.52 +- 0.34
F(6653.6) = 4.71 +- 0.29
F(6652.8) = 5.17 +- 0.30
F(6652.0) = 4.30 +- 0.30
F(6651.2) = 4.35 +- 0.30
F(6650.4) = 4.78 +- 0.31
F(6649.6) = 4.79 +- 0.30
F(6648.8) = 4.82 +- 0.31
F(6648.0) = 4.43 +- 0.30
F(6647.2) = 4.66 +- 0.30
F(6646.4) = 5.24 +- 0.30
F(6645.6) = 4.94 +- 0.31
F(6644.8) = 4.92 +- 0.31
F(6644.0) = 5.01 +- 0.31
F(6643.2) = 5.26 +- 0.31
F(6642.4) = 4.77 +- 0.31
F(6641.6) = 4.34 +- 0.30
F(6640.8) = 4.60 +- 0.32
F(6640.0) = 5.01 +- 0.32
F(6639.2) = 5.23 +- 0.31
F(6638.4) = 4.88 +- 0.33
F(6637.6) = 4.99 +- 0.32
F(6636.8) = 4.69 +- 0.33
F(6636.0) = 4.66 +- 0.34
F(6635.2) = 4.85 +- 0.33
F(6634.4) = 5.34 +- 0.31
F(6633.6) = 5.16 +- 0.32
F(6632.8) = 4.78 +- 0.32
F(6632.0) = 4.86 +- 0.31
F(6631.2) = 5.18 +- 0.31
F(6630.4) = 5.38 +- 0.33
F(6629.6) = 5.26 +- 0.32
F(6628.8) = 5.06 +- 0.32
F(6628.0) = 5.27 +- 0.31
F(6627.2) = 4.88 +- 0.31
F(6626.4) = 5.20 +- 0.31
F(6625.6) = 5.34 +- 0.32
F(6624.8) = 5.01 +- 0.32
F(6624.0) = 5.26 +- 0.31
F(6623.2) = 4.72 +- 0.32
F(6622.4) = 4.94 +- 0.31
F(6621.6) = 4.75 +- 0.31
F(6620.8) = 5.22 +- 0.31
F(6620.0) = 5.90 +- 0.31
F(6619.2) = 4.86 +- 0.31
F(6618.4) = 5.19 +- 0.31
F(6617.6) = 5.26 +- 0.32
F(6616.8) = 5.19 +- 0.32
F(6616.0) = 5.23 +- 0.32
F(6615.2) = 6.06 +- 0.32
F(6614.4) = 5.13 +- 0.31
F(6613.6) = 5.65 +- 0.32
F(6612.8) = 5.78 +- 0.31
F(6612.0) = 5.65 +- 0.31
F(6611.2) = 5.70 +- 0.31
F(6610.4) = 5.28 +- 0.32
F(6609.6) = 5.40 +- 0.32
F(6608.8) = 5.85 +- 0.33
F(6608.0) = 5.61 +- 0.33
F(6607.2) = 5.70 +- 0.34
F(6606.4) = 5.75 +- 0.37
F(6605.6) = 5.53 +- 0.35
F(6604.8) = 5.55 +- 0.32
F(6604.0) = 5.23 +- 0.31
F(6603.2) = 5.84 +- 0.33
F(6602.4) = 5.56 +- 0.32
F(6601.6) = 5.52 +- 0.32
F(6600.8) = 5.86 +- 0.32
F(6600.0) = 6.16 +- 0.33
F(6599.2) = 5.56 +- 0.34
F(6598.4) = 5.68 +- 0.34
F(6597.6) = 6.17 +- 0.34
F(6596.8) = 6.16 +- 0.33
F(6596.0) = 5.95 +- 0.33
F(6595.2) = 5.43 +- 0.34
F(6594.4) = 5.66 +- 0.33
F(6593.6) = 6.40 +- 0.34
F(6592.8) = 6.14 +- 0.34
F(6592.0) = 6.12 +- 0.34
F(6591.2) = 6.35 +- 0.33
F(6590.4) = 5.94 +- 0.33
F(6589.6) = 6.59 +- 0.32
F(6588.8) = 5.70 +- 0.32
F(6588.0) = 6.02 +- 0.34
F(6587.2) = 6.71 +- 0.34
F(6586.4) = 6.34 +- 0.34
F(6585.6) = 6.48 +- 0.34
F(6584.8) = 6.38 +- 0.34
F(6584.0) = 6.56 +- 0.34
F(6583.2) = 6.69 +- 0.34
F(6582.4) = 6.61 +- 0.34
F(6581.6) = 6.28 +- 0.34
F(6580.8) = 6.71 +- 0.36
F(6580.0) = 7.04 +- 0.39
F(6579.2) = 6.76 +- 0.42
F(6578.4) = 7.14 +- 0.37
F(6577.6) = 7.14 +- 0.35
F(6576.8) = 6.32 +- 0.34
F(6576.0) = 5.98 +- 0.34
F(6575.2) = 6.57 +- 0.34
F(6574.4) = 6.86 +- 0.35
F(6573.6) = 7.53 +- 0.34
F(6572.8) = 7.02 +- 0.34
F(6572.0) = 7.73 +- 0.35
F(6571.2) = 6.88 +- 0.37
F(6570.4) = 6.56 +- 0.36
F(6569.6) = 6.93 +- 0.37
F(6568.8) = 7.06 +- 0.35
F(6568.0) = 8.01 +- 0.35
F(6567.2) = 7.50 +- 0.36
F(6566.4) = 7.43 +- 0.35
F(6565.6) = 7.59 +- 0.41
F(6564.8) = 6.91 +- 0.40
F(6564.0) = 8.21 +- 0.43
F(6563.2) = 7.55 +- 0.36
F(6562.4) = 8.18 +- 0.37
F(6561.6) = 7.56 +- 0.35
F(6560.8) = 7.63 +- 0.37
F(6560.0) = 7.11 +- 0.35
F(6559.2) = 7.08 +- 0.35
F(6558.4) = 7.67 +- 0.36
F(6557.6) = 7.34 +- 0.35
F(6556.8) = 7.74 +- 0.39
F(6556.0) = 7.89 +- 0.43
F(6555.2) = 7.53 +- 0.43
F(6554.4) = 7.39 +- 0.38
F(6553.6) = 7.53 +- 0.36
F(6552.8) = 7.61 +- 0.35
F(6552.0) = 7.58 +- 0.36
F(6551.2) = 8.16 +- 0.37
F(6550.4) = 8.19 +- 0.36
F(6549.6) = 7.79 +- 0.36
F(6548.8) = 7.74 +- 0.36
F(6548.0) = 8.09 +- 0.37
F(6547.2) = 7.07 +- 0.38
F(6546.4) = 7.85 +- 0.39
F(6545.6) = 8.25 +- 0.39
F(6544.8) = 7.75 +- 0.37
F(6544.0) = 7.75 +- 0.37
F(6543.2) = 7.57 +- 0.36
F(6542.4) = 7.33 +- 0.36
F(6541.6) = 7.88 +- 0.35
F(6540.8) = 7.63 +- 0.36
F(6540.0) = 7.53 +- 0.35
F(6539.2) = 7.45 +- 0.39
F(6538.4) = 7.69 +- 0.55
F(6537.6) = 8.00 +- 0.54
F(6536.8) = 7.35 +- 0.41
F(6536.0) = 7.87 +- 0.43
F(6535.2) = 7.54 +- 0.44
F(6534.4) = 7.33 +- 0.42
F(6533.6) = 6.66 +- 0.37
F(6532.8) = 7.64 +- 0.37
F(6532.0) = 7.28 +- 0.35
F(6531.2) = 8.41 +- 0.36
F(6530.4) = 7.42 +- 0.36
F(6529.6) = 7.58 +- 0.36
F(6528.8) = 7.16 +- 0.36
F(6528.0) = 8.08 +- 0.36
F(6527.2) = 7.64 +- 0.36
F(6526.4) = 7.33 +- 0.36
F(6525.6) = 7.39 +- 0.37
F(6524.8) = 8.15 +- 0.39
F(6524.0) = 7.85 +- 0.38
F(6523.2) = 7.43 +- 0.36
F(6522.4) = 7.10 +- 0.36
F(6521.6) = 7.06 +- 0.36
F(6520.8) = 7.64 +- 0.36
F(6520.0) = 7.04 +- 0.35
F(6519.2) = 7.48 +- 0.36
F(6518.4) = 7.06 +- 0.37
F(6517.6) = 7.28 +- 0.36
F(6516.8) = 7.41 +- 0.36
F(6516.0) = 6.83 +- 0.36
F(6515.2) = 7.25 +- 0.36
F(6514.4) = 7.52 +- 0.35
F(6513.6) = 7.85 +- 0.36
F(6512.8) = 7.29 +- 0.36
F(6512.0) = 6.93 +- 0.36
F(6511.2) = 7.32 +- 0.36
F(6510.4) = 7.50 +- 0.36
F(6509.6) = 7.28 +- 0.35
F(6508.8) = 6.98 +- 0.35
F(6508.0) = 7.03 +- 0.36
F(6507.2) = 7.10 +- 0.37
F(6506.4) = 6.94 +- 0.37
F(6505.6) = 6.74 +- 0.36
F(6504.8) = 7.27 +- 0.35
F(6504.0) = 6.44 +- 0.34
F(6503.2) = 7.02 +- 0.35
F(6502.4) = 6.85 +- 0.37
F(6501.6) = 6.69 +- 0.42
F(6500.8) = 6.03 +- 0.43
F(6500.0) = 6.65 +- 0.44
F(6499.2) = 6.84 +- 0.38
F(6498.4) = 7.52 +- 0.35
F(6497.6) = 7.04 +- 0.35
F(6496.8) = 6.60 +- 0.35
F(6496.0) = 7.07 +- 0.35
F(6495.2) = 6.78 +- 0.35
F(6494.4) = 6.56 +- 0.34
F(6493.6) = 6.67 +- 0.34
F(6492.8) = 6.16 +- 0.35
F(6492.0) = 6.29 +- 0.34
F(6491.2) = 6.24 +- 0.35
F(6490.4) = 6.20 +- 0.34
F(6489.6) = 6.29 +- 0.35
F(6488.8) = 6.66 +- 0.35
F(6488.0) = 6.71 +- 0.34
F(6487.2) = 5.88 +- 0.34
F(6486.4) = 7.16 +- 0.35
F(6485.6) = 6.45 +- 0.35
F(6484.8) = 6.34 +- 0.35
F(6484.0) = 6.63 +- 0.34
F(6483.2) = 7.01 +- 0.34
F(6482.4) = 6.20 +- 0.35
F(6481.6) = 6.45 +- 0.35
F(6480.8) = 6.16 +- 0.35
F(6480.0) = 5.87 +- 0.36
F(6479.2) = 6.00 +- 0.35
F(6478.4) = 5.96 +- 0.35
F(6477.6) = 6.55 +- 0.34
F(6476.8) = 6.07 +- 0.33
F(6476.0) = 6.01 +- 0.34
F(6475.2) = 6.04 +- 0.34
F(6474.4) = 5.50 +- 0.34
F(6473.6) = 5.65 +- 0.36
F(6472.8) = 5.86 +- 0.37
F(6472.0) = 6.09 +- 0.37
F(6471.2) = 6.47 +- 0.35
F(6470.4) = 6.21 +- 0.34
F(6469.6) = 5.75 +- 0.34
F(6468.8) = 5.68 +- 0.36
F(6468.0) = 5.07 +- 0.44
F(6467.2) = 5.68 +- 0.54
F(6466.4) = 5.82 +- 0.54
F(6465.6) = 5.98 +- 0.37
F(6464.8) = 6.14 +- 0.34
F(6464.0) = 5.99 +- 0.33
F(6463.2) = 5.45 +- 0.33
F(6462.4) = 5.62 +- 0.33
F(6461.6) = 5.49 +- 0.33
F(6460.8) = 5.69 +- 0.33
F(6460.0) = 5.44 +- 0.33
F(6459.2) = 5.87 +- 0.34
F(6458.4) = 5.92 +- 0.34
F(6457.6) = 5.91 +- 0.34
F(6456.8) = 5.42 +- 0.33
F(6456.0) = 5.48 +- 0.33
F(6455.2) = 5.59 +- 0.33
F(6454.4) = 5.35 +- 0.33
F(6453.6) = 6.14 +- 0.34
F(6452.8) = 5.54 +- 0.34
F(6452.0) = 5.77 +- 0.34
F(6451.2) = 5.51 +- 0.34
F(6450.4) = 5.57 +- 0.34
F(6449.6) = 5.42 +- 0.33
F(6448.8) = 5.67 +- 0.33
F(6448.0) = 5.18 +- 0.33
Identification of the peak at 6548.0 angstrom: Mg II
